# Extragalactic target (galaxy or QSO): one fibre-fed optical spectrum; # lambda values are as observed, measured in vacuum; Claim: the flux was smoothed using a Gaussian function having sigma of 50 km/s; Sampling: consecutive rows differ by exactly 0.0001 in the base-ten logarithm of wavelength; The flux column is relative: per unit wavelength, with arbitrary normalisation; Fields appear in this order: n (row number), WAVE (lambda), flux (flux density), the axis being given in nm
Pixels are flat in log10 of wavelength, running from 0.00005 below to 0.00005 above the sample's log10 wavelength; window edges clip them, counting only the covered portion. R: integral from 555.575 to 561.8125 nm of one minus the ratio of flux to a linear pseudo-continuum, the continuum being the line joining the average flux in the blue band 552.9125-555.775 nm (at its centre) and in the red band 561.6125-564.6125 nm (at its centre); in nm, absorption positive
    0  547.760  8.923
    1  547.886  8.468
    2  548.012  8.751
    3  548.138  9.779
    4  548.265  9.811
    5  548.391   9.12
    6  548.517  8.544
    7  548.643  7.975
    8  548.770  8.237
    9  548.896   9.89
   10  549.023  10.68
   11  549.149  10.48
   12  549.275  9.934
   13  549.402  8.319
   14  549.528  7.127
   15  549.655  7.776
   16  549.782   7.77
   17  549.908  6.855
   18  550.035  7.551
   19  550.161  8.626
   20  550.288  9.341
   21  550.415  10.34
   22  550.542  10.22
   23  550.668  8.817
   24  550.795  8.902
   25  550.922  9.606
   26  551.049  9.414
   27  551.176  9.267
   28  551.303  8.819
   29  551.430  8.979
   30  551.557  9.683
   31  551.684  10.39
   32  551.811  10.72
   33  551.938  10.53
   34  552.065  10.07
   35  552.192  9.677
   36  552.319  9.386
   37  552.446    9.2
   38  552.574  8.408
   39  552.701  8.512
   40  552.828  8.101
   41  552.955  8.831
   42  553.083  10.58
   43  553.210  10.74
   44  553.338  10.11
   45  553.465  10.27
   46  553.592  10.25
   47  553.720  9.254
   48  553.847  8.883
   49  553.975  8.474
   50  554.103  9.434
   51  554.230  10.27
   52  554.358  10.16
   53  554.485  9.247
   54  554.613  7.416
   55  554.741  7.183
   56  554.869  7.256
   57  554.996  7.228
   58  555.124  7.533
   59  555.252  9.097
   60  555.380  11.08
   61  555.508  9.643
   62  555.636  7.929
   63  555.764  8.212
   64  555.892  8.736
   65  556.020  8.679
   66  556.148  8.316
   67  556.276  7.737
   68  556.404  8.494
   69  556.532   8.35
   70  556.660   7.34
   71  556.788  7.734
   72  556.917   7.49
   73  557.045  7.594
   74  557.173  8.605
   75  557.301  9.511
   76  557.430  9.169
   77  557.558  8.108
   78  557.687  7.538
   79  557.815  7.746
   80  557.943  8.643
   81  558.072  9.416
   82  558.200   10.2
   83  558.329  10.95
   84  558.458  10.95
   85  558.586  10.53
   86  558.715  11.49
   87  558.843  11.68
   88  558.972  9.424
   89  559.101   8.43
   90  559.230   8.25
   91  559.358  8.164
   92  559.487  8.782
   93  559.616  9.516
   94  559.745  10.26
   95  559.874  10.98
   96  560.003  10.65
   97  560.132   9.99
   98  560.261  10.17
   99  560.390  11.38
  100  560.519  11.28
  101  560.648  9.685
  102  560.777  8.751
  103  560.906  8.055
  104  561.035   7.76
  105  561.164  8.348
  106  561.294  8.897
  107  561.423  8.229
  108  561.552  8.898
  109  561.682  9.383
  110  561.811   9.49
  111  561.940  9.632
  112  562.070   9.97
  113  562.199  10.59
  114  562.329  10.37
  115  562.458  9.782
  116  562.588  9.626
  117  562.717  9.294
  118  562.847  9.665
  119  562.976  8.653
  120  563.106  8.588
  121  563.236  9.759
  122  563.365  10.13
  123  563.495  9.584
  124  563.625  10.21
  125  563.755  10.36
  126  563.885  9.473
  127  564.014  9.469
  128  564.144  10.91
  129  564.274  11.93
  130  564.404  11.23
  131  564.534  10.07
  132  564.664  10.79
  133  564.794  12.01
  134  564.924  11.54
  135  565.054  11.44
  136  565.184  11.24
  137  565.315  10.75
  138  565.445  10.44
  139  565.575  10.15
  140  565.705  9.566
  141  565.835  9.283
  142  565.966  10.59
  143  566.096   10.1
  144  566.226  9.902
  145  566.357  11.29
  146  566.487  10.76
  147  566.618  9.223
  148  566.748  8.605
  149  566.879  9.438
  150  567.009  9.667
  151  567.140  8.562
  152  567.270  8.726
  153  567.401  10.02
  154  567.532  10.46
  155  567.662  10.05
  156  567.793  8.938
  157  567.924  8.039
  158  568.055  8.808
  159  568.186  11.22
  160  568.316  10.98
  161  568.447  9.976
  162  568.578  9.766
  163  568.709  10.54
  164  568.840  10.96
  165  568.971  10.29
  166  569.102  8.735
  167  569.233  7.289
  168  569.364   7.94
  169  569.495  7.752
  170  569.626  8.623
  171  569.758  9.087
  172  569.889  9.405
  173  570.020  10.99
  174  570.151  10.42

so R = 0.27 nm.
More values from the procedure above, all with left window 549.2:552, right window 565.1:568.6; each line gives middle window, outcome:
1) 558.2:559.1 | -0.110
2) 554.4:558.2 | 0.402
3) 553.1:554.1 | -0.058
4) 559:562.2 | 0.055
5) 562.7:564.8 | -0.079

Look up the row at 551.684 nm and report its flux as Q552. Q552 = 10.39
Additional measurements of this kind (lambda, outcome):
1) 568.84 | 10.96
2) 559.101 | 8.43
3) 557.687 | 7.538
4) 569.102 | 8.735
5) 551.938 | 10.53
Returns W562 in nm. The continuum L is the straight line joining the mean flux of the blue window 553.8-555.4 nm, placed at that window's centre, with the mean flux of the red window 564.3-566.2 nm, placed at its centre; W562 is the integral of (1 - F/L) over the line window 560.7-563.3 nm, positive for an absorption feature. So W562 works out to 0.224 nm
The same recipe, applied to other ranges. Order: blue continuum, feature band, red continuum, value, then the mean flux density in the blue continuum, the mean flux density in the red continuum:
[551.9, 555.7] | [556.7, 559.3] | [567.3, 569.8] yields 0.02 nm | 9.15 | 9.44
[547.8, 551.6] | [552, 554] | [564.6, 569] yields -0.06 nm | 8.97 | 10.1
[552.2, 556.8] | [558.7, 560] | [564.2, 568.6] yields -0.04 nm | 8.86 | 10.2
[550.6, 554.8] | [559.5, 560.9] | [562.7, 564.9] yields -0.03 nm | 9.39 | 10.2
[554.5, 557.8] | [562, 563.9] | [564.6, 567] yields 0.00 nm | 8.25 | 10.4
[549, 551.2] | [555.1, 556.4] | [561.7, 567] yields 0.09 nm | 8.91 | 10.1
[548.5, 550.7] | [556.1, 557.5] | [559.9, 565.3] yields 0.18 nm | 8.81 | 9.95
